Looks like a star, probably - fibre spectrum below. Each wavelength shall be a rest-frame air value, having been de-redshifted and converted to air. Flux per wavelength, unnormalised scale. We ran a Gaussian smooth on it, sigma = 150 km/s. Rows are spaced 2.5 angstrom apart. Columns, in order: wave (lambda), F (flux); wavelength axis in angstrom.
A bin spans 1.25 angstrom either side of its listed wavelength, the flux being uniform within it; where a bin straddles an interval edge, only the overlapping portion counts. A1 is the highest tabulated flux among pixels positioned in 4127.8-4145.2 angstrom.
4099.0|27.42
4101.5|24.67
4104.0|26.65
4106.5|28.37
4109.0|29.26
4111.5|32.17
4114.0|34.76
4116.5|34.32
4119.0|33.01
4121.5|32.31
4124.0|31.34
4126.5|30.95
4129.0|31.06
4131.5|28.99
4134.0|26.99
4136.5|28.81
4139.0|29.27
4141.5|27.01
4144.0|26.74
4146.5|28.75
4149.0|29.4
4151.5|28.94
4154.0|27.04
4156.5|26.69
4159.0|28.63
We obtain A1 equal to 31.06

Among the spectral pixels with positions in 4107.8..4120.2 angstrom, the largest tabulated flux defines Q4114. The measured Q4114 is 34.76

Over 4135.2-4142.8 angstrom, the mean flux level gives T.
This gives 28.3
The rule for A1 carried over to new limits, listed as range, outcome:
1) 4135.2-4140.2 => 29.27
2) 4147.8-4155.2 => 29.4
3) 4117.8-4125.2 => 33.01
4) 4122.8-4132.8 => 31.34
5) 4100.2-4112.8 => 32.17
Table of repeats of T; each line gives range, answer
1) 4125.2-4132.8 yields 30.3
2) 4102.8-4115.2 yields 30.2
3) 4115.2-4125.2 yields 32.8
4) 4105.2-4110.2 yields 28.8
